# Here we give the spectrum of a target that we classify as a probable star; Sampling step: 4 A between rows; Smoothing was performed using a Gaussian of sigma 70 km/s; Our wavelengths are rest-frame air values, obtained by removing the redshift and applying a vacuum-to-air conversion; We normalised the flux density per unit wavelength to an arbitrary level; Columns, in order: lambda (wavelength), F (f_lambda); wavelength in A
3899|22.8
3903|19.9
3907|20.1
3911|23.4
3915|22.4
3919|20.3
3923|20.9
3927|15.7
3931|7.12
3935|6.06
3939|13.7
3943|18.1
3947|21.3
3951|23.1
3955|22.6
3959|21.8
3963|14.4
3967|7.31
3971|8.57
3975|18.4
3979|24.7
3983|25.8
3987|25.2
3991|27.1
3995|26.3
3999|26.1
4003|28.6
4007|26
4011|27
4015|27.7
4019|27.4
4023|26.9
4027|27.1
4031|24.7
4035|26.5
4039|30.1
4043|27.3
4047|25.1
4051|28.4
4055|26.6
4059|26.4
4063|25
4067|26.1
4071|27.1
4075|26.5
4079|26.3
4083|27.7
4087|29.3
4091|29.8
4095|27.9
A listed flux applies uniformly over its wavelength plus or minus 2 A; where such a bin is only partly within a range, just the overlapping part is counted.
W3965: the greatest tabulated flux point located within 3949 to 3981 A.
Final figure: 24.7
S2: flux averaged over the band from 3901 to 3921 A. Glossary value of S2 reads 21.2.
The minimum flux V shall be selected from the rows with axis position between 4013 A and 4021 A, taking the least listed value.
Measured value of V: 27.4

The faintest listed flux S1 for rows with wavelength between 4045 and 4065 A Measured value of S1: 25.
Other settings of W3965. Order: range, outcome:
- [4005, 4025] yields 27.7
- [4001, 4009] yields 28.6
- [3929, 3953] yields 23.1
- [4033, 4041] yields 30.1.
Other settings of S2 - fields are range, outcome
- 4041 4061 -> 26.8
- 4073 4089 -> 27.4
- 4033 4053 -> 27.5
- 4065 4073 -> 26.6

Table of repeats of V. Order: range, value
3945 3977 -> 7.31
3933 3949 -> 6.06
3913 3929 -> 15.7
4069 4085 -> 26.3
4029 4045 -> 24.7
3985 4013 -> 25.2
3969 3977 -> 8.57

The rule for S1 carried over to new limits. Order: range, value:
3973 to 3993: 18.4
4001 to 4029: 26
